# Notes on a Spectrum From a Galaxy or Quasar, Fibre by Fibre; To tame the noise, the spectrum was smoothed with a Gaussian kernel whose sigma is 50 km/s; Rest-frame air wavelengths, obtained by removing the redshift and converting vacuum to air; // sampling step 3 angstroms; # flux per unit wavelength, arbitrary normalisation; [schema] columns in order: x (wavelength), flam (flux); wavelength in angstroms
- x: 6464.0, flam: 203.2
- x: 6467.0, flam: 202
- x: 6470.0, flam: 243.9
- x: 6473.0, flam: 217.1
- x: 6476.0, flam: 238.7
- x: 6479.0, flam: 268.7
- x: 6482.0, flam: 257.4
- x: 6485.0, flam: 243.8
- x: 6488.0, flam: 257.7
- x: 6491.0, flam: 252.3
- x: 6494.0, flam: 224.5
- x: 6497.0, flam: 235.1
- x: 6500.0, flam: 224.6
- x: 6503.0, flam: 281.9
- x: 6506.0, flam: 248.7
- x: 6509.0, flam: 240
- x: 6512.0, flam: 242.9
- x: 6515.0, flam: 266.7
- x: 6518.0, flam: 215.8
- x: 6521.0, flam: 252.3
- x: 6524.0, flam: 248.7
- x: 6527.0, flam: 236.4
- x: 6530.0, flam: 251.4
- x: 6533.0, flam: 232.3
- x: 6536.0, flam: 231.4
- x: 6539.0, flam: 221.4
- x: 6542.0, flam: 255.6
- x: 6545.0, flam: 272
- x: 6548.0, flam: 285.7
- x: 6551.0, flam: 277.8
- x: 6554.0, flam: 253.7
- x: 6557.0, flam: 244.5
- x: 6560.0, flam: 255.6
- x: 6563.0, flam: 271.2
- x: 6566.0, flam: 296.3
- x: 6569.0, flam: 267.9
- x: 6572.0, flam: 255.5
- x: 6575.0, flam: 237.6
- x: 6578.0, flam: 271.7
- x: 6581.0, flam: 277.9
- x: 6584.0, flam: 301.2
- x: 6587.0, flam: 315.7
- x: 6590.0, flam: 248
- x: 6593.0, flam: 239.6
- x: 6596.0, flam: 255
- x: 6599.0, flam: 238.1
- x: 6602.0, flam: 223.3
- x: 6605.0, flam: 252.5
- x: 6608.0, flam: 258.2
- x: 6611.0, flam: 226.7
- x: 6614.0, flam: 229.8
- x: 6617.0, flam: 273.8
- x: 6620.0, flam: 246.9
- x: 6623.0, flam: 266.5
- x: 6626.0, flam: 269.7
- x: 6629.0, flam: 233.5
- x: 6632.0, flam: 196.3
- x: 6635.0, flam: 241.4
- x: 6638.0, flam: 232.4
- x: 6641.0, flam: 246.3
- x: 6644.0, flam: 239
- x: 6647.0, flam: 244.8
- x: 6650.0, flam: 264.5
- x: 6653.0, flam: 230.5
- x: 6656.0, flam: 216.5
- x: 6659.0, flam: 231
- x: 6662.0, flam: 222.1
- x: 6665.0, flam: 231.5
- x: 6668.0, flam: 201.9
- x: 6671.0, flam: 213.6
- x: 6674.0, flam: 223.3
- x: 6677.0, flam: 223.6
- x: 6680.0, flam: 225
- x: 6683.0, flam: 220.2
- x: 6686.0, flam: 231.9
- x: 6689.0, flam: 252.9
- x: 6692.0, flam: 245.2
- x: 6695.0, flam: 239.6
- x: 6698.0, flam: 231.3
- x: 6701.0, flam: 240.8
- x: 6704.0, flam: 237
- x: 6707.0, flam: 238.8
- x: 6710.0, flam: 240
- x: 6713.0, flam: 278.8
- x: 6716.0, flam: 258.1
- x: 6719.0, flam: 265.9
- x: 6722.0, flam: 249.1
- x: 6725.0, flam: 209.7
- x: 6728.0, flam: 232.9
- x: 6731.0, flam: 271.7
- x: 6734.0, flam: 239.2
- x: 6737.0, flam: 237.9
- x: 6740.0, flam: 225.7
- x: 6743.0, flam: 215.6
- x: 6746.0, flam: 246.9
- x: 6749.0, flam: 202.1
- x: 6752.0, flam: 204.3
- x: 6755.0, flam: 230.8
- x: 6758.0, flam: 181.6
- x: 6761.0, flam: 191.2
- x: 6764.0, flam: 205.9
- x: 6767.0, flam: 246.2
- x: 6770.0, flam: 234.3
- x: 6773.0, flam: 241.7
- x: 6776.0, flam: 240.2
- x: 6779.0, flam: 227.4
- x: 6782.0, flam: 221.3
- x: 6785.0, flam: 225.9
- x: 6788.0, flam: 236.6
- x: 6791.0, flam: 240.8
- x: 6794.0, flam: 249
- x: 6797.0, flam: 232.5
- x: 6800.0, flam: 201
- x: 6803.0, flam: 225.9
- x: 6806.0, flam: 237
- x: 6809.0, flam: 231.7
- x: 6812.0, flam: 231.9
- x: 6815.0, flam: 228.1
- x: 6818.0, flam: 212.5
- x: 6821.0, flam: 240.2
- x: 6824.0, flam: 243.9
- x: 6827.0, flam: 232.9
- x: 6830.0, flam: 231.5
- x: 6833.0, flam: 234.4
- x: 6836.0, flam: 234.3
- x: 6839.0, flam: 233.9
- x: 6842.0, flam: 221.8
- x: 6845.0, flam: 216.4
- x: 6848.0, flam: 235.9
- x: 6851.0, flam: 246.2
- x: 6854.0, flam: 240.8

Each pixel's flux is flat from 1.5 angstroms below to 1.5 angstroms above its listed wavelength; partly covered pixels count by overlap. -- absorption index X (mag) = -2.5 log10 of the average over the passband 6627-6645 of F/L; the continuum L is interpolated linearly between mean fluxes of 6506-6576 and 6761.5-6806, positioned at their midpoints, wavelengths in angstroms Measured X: 0.05 mag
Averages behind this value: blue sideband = 253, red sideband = 230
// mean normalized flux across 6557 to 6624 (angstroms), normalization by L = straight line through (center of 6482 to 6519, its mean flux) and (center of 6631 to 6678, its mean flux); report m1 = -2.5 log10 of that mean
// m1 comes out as -0.10 mag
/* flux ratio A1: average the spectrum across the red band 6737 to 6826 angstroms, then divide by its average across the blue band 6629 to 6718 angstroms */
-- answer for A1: 1.0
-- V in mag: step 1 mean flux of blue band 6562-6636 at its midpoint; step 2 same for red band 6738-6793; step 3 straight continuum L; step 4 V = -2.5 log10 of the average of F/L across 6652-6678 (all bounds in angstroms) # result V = 0.10 mag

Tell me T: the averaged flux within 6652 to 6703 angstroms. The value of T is 228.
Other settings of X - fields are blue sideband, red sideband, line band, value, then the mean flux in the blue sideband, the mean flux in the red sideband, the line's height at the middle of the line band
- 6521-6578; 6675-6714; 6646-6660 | 0.026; 256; 238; 243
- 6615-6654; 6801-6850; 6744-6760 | 0.115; 245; 231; 236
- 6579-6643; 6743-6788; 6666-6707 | 0.031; 251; 222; 237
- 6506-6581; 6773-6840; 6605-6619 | 0.002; 254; 232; 248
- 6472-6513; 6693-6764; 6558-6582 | -0.105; 246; 233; 241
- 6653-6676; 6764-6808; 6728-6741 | -0.074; 221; 232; 227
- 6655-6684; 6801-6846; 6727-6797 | -0.008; 221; 230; 227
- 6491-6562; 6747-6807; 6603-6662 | -0.016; 248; 224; 238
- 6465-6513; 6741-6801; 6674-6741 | -0.058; 242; 224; 228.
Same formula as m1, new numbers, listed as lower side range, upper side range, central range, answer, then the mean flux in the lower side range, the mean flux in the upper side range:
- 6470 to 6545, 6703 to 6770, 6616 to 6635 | -0.04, 244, 232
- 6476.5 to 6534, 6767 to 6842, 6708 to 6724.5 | -0.08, 246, 232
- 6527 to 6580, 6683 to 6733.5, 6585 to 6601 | -0.02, 257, 244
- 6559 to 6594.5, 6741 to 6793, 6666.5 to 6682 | 0.13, 270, 223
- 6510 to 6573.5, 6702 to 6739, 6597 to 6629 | 0.01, 254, 246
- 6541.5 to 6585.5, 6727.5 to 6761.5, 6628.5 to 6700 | 0.06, 269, 224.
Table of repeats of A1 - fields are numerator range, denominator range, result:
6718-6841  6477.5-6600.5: 0.90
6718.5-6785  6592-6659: 0.94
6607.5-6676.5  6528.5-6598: 0.90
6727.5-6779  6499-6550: 0.91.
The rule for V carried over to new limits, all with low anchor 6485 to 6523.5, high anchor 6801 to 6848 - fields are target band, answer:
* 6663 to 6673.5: 0.10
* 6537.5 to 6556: -0.07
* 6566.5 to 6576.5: -0.07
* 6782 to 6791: 0.00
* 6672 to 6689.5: 0.04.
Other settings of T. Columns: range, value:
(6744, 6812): 225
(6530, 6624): 257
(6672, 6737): 240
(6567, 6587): 273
